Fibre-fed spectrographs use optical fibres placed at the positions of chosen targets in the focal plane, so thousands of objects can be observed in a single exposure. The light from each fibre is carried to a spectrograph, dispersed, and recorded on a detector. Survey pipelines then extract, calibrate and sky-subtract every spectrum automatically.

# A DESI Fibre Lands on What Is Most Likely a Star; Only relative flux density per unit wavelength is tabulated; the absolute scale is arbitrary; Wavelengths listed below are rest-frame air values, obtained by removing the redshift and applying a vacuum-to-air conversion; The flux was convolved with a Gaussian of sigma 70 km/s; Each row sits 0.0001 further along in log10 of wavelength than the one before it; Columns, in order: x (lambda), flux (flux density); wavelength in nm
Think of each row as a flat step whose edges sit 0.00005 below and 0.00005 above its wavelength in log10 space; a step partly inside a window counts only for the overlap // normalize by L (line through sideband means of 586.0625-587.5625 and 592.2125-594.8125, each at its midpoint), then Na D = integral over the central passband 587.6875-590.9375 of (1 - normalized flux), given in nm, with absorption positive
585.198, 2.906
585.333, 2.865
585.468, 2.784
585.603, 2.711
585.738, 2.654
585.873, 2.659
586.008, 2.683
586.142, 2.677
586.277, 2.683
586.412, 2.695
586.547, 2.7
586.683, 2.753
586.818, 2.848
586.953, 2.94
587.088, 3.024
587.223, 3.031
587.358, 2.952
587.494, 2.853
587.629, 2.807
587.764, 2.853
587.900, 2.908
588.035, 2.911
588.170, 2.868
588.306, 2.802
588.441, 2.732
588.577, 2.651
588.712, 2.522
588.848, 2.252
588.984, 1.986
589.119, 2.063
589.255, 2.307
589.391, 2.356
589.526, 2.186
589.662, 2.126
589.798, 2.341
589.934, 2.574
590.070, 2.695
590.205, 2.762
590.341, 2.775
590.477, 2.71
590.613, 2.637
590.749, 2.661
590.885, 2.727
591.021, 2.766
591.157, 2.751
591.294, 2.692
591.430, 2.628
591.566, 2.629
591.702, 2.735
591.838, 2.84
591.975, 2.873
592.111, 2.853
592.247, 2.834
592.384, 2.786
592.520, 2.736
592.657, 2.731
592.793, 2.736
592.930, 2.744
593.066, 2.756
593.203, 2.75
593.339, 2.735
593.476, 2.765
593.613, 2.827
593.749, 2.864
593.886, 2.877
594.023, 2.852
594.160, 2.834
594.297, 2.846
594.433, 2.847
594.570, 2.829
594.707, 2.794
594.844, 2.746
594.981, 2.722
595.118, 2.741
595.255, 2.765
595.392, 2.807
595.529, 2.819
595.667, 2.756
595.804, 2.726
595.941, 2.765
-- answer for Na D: 0.30 nm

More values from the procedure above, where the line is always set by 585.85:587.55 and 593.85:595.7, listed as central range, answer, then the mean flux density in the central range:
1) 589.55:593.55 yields 0.16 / 2.7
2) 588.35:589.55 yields 0.19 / 2.35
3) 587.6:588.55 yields -0.01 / 2.83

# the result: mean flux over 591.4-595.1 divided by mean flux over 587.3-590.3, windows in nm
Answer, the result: 1.1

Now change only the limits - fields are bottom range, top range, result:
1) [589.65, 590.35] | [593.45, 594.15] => 1.11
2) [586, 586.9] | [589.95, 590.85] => 0.99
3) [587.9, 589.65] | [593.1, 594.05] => 1.13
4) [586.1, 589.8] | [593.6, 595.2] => 1.07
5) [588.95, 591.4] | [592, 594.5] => 1.11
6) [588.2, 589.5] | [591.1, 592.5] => 1.14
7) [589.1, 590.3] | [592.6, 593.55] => 1.14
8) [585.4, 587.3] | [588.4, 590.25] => 0.86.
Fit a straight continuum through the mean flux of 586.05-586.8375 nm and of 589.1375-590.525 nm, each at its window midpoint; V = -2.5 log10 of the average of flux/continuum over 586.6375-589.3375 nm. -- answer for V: -0.04 mag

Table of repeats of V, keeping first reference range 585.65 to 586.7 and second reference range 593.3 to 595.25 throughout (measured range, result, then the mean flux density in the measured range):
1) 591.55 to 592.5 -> -0.01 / 2.8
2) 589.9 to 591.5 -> 0.02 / 2.7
